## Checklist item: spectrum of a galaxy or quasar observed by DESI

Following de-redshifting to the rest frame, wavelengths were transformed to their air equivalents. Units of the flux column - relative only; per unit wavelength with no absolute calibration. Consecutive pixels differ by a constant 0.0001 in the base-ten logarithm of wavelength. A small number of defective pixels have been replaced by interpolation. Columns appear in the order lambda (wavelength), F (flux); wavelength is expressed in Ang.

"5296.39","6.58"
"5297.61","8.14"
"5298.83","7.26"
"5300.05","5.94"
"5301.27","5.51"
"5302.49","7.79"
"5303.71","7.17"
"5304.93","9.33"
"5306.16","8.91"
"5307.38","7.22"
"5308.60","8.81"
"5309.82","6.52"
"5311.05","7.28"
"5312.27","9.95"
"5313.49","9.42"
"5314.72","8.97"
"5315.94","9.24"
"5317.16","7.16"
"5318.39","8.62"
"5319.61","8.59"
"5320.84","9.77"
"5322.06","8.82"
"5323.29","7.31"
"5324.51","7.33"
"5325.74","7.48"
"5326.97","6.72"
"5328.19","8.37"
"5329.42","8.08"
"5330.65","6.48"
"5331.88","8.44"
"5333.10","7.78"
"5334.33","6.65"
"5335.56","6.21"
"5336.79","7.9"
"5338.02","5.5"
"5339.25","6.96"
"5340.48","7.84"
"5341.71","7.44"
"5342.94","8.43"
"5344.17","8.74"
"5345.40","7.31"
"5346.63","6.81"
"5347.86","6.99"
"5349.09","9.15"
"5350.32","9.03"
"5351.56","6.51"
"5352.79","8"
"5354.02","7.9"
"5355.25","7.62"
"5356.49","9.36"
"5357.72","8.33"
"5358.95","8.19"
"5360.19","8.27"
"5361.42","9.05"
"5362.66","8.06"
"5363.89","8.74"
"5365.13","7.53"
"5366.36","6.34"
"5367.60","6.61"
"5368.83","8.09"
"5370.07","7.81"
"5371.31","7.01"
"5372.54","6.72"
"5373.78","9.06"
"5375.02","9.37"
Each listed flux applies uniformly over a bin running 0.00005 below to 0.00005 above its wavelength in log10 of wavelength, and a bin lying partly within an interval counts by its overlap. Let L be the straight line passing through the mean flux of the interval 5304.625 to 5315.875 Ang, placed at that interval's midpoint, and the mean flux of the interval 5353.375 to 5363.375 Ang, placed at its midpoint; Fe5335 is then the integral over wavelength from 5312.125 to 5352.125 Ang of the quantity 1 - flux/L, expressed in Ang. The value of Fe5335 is 2.7 Ang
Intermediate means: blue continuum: 8.5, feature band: 7.85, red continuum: 8.35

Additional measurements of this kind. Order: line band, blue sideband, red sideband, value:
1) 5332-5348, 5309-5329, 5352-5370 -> 1.56 Ang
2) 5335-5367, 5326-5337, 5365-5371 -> -2.07 Ang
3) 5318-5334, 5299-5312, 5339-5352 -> -0.64 Ang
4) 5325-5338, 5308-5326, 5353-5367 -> 1.51 Ang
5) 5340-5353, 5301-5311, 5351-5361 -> 0.25 Ang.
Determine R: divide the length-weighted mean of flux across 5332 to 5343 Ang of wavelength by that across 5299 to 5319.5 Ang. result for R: 0.9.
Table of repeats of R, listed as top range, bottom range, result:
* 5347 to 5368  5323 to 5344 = 1.08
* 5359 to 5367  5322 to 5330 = 1.05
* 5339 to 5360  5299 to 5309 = 1.05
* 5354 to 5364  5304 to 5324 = 0.99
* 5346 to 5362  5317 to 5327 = 1.00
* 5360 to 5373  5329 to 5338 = 1.06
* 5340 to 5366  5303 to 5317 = 0.96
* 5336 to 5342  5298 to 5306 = 0.97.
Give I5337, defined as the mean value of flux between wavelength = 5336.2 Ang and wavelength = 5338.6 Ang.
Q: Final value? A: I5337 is 6.7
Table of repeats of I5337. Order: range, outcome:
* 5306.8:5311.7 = 7.48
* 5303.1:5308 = 8.16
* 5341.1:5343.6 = 7.95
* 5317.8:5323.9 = 8.63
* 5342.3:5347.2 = 7.83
